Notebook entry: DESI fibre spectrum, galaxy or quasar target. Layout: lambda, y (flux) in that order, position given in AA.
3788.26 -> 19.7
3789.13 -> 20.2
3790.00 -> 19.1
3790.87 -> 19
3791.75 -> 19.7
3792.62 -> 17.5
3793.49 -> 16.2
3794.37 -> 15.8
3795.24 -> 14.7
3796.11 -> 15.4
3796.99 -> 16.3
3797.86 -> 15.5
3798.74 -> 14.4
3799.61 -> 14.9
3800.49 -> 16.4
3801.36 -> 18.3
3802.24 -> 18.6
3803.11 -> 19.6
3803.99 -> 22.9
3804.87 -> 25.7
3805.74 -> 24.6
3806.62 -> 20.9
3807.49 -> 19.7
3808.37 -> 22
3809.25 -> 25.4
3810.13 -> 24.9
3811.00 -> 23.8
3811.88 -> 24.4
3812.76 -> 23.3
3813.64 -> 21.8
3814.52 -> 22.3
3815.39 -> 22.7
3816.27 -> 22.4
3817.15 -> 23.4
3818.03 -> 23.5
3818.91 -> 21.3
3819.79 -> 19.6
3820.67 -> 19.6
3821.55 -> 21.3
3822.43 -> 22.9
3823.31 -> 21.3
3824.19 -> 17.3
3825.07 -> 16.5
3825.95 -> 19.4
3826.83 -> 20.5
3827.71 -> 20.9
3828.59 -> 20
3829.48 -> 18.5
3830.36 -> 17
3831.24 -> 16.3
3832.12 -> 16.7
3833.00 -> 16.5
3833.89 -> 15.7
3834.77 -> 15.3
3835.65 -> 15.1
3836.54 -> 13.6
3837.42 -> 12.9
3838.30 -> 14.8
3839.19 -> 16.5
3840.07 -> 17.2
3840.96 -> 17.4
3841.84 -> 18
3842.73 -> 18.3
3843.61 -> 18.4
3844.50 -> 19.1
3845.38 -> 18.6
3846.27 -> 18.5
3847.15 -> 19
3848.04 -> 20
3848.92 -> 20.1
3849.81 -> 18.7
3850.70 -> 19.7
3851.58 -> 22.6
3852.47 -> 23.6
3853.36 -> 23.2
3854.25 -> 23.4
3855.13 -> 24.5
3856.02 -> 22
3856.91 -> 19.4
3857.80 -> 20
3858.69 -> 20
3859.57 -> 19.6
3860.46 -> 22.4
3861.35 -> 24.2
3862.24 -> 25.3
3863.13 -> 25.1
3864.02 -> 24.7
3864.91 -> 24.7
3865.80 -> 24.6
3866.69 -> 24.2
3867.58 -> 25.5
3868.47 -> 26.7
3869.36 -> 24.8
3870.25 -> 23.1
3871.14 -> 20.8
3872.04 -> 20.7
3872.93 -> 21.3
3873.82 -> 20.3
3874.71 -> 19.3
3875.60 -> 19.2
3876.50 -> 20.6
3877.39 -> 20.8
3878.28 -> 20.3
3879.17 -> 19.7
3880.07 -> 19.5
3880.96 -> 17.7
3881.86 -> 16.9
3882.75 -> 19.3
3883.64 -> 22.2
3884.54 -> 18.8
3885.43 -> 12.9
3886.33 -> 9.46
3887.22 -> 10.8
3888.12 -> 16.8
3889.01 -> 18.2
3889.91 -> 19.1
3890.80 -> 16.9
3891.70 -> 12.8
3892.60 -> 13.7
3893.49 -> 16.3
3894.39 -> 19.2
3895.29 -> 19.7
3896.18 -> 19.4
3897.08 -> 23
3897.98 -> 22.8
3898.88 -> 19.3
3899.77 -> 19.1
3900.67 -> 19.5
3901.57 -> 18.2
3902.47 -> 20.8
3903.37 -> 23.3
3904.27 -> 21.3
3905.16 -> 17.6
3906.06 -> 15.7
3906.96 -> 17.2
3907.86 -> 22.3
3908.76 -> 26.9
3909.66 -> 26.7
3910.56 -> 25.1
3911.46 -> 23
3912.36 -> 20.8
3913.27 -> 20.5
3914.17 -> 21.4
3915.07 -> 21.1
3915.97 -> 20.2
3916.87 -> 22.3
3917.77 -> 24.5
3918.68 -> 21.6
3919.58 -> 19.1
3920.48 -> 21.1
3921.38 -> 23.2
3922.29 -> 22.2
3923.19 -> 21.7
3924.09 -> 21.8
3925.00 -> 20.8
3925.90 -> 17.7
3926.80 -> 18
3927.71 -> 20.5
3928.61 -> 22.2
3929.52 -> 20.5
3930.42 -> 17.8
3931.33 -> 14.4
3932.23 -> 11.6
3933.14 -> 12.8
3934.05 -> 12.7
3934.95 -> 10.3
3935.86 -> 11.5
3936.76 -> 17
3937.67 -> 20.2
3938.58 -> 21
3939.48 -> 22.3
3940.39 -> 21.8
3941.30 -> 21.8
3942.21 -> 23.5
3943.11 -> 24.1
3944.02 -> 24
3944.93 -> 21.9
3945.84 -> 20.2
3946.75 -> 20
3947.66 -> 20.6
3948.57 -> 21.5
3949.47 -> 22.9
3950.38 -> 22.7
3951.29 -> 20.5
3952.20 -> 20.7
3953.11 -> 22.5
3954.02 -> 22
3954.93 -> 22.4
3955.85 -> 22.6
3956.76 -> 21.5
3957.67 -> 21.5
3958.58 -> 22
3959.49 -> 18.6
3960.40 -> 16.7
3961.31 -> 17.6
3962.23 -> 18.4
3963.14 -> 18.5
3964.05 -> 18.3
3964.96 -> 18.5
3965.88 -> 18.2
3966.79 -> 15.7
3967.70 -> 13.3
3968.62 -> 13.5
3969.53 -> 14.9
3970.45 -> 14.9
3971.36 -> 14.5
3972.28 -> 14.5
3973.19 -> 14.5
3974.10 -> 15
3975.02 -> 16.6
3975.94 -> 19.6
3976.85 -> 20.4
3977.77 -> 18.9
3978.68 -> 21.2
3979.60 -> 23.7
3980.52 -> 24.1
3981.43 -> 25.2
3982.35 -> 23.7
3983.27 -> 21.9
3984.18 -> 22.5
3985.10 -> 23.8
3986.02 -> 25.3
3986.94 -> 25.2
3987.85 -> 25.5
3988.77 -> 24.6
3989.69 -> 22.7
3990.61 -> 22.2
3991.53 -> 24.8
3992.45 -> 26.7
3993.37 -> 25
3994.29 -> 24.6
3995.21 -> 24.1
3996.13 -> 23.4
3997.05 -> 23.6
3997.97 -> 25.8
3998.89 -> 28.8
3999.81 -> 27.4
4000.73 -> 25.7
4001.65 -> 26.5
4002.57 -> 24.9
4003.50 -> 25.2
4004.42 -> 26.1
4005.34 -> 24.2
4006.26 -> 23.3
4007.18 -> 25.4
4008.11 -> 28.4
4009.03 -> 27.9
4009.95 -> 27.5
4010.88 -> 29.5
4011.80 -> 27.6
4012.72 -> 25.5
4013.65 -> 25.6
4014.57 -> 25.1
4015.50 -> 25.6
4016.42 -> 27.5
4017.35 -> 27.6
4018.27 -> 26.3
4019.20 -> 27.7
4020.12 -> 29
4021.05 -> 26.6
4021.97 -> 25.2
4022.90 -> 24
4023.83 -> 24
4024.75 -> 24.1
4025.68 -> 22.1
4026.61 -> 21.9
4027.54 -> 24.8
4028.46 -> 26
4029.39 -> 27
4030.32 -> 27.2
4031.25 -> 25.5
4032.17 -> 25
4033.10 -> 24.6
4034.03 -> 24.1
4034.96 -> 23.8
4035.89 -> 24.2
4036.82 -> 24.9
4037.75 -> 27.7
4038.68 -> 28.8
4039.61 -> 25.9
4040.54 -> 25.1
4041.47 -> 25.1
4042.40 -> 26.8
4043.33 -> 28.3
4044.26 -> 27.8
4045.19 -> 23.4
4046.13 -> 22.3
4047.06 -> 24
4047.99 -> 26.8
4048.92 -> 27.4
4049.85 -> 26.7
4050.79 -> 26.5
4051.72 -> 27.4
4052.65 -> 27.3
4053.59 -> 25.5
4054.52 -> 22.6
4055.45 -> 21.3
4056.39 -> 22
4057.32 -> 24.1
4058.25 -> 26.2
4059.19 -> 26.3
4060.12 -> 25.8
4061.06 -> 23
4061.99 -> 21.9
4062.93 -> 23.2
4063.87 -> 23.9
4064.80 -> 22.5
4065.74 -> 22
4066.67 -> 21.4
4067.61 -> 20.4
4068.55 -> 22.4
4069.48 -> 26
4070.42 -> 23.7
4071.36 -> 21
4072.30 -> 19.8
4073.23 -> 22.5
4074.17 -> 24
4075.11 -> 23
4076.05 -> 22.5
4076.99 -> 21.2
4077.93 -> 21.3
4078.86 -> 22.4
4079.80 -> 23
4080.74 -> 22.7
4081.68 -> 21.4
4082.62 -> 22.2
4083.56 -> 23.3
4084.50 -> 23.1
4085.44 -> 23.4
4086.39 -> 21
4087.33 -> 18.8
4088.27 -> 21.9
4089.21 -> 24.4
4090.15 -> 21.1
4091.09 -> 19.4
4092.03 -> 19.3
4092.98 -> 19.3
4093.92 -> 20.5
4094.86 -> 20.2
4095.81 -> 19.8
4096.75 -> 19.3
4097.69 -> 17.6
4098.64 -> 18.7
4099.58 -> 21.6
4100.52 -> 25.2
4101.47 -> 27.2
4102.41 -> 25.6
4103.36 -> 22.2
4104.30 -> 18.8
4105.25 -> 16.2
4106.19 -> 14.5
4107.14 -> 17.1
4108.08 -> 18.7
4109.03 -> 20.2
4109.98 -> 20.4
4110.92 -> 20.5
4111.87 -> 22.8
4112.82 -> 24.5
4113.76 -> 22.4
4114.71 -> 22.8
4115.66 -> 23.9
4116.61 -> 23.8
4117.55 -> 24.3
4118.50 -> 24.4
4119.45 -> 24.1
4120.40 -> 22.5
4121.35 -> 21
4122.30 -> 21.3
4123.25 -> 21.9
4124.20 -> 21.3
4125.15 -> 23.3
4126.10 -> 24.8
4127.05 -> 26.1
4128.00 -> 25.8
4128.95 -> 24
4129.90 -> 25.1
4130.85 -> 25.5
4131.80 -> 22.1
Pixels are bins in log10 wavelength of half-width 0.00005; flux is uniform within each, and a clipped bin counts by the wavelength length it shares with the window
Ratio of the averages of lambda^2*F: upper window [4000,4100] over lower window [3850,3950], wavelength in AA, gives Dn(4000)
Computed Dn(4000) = 1.3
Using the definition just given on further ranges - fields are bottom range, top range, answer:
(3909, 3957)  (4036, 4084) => 1.25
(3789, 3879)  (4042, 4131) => 1.28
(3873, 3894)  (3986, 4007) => 1.51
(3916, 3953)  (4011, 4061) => 1.35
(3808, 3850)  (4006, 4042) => 1.47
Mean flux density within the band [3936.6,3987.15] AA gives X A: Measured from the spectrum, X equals 20.1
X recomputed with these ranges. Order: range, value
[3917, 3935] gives 19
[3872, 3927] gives 19.7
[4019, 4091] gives 24.1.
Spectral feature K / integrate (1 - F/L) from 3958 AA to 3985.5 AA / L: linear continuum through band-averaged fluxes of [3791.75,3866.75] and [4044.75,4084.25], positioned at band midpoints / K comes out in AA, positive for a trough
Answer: 4.28 AA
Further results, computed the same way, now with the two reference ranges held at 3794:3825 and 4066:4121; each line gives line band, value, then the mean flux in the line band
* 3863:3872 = -1.5 AA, 24.2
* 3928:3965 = 2.6 AA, 19.6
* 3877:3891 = 2.2 AA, 17.5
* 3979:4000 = -3.2 AA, 24.5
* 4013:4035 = -4.2 AA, 25.5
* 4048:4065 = -2.6 AA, 24.7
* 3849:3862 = -0.6 AA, 21.7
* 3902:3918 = -0.6 AA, 21.7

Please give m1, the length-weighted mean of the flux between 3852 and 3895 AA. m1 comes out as 20.3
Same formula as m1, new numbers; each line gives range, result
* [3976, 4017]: 24.9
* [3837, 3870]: 21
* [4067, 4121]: 21.6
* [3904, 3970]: 19.9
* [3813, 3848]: 18.8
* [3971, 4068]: 24.5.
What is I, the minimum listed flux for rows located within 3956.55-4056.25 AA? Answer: 13.3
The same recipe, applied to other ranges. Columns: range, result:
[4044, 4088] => 18.8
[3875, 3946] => 9.46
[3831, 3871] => 12.9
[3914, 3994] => 10.3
